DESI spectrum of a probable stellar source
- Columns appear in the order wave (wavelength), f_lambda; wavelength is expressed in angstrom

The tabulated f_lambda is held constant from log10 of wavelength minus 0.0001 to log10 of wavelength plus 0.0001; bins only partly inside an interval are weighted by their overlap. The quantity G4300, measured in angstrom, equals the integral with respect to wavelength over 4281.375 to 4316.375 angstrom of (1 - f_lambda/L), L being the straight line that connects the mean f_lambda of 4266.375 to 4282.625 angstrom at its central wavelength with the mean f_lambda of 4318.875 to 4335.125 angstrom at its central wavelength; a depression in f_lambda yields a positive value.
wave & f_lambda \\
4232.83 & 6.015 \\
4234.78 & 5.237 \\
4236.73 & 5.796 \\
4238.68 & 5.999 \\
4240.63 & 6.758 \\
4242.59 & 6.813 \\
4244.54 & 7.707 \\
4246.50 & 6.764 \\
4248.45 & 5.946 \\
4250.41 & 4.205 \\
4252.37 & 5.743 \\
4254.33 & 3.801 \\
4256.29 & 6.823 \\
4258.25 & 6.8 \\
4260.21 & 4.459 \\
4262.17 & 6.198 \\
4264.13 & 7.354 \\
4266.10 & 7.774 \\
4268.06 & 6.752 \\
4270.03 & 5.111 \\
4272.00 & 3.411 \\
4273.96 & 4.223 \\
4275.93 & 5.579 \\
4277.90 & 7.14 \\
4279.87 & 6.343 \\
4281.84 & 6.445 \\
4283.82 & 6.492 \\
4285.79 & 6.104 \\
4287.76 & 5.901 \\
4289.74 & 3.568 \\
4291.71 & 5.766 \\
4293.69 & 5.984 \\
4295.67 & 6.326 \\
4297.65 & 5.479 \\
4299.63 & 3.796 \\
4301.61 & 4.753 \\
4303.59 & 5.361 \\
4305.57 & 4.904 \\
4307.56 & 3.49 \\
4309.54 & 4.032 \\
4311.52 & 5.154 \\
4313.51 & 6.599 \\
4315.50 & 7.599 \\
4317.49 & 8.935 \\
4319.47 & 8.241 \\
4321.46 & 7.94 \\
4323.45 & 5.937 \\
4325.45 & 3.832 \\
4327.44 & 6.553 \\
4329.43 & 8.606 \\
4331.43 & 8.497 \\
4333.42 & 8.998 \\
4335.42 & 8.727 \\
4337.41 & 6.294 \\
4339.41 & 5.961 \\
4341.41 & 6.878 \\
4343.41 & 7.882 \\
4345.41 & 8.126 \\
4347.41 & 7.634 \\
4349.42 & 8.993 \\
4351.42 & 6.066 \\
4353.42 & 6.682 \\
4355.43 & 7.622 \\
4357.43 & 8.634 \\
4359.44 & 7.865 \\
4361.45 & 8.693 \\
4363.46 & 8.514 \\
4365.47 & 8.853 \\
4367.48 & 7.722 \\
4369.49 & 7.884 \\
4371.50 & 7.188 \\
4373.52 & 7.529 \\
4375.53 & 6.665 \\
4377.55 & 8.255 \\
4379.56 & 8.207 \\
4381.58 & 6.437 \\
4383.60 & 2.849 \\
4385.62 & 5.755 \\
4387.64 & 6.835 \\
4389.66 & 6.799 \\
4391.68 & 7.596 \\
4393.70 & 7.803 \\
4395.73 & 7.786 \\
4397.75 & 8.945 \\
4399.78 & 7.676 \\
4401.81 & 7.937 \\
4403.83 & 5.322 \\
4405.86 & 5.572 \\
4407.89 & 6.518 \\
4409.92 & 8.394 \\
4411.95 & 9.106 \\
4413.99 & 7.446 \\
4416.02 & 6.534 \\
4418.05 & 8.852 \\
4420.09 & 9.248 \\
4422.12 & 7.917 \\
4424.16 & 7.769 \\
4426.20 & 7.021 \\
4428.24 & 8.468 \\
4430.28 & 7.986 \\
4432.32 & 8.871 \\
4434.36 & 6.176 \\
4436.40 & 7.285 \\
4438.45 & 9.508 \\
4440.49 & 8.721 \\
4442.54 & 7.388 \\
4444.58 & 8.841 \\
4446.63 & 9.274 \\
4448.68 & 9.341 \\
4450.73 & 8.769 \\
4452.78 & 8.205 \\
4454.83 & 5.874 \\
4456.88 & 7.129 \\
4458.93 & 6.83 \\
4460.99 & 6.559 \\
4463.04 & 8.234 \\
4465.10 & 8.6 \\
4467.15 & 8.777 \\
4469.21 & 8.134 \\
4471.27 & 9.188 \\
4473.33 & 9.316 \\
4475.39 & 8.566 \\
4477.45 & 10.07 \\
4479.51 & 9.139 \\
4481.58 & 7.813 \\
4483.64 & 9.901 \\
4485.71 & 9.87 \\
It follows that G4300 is 5.66 angstrom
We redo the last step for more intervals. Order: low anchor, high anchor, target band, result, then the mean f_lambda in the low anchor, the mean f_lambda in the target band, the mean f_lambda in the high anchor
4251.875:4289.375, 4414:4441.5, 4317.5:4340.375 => -2.2 angstrom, 5.88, 7.31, 8.01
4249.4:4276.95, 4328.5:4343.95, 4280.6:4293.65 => 1.1 angstrom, 5.59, 5.74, 7.72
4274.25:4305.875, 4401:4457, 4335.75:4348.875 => -1.7 angstrom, 5.6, 7.27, 7.85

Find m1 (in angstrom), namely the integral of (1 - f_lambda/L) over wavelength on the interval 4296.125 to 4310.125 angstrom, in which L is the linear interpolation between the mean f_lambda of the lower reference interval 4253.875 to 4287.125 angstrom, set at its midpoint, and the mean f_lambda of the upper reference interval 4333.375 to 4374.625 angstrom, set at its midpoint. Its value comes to 4.2 angstrom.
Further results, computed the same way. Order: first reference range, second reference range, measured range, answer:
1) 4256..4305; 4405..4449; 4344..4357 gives -1.5 angstrom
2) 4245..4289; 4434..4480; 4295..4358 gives -0.3 angstrom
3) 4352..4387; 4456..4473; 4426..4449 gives -1.3 angstrom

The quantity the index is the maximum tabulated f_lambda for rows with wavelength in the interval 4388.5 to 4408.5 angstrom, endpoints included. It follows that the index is 8.945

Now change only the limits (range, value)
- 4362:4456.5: 9.508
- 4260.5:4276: 7.774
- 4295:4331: 8.935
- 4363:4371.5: 8.853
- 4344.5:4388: 8.993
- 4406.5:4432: 9.248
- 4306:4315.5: 7.599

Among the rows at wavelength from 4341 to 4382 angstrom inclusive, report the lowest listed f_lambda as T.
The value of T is 6.066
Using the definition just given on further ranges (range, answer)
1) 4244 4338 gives 3.411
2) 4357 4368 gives 7.722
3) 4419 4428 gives 7.021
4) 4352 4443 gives 2.849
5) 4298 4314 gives 3.49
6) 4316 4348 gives 3.832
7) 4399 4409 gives 5.322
